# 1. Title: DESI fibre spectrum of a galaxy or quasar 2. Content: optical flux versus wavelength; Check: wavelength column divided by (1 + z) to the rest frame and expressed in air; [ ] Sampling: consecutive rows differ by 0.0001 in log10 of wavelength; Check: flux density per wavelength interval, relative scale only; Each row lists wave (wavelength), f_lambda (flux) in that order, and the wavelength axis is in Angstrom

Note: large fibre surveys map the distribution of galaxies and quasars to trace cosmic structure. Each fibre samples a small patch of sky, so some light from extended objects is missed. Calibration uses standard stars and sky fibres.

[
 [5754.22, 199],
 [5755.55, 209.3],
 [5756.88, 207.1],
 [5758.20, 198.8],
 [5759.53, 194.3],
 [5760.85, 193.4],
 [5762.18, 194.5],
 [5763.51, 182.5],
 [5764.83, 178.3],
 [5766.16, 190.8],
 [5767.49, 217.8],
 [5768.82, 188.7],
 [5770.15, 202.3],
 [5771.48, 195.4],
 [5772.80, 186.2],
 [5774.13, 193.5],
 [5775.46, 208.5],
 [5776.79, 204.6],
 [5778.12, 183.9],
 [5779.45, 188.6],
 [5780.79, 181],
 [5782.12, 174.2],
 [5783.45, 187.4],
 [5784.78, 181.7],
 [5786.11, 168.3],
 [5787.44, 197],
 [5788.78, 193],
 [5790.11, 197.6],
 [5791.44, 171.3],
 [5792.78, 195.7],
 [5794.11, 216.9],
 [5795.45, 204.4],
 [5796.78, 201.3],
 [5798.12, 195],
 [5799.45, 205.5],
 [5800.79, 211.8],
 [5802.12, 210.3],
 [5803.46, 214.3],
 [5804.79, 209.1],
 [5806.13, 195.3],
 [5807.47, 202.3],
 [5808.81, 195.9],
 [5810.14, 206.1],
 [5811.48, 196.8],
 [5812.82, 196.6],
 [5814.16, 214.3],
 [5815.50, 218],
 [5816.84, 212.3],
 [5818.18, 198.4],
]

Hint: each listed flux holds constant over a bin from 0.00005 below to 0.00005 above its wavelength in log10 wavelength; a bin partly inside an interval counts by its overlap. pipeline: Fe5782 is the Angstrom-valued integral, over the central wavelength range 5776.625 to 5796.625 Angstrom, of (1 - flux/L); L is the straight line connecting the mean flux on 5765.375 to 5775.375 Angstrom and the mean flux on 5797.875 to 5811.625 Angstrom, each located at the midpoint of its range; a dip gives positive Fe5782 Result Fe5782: 1.1 Angstrom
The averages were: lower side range 197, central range 190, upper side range 204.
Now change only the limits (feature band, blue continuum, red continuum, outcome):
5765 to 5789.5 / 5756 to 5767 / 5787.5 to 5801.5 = 0.62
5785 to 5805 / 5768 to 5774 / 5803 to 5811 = 0.15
